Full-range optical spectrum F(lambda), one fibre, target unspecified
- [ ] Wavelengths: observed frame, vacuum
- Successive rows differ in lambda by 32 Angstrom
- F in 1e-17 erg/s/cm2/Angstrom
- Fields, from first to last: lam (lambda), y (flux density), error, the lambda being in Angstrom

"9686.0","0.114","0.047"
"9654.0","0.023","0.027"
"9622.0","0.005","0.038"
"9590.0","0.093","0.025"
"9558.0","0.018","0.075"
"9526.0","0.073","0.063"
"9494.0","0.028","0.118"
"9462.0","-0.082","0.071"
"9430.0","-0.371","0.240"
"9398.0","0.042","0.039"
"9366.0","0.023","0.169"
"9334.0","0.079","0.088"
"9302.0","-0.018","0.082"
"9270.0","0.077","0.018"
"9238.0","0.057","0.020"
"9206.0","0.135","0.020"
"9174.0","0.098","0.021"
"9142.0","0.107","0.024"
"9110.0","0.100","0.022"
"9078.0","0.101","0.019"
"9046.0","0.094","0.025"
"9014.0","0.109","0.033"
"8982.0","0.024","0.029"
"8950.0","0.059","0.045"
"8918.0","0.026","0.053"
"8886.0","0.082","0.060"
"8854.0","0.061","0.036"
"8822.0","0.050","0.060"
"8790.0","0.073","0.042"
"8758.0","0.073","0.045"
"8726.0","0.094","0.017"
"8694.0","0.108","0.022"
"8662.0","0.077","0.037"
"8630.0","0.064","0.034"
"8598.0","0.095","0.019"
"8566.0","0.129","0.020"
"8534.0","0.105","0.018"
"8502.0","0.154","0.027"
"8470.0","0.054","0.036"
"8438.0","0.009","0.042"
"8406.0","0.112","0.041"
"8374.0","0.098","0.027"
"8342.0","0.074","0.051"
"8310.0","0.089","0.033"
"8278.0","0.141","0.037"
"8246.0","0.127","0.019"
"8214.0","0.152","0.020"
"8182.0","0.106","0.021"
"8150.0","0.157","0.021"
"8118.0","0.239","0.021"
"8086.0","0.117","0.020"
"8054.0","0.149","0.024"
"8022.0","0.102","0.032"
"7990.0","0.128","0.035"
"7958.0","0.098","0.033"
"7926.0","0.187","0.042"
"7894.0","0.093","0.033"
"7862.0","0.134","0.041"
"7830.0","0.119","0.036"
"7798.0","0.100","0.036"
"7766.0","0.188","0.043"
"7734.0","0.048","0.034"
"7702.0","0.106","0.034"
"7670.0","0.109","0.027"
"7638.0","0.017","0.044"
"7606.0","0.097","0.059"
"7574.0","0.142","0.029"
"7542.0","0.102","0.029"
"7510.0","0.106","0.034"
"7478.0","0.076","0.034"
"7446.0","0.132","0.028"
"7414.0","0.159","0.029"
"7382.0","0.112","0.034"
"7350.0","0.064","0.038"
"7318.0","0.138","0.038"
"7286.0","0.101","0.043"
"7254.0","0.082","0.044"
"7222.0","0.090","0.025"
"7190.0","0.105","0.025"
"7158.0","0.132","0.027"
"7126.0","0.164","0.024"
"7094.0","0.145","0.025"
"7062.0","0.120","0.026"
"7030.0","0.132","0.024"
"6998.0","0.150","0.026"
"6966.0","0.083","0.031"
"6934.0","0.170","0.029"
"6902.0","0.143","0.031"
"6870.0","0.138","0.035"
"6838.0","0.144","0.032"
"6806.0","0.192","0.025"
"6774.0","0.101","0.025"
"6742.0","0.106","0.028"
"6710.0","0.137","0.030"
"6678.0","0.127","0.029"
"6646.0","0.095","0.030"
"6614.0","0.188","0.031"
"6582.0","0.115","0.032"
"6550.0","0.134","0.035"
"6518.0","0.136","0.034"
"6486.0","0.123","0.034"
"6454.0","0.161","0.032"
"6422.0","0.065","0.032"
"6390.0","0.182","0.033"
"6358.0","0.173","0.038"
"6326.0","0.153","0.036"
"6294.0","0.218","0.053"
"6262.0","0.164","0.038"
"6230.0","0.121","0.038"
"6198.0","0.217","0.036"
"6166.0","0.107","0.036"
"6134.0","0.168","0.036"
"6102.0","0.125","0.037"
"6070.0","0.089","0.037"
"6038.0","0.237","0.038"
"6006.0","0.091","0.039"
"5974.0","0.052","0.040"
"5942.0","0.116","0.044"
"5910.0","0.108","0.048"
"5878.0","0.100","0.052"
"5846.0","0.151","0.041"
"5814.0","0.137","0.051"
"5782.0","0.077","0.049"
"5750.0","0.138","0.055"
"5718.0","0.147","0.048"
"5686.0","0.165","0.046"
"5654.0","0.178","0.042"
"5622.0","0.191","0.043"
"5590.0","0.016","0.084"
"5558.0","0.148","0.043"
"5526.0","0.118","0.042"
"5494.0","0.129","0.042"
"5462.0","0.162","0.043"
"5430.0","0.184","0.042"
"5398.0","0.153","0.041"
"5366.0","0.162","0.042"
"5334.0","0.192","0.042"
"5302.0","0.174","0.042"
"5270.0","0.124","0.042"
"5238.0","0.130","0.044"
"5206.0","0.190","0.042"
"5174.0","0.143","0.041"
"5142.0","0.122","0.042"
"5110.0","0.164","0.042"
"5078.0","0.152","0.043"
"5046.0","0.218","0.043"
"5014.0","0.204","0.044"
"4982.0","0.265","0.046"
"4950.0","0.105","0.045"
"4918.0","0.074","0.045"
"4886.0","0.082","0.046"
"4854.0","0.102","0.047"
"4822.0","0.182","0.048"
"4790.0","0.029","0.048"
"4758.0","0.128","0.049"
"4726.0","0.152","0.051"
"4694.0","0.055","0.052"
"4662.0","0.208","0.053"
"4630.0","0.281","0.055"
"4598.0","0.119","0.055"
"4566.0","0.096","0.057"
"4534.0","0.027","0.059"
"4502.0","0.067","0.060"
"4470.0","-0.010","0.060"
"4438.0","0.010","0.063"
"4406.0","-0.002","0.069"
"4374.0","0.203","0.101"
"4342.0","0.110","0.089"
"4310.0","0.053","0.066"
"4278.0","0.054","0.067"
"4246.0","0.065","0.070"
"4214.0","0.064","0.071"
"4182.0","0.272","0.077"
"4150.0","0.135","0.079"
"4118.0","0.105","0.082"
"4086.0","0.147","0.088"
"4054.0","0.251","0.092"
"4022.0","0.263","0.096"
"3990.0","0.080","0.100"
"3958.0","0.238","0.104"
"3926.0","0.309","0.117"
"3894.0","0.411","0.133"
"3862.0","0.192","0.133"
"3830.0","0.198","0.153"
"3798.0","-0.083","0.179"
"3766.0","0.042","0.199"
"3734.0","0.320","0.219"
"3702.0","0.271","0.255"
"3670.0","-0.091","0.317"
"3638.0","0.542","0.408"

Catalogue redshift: 0.239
